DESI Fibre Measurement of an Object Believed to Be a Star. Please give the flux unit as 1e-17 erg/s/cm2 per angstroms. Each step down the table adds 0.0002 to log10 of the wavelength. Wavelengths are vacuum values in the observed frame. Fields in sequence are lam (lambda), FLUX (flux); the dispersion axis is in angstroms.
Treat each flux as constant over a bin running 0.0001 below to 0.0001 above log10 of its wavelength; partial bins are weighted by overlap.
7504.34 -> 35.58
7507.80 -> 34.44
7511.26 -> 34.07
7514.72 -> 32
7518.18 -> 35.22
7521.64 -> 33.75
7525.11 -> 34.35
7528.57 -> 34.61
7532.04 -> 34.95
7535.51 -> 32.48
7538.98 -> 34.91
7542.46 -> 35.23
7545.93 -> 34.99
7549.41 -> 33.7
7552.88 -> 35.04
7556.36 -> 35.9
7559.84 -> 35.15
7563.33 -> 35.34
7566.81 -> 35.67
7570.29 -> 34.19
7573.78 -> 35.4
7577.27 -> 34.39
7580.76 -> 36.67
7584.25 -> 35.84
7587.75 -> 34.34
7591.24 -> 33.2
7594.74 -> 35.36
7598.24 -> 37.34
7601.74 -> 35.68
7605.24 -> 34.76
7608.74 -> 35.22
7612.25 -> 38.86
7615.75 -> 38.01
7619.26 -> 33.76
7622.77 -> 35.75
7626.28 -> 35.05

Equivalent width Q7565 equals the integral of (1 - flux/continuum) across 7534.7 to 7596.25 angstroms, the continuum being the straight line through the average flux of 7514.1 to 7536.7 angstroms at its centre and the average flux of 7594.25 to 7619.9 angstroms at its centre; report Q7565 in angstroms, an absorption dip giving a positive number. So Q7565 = 0.4 angstroms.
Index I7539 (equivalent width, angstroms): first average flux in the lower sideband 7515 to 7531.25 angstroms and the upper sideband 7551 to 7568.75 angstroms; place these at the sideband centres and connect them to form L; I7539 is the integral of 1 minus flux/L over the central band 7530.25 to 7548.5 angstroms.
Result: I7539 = 0.2 angstroms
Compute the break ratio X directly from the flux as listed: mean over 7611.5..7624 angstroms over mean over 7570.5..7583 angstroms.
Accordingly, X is 1.03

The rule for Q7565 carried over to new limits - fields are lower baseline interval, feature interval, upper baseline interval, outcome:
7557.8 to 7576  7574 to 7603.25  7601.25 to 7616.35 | 0.4 angstroms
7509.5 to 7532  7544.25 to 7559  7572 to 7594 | -0.2 angstroms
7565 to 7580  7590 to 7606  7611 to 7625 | 0.2 angstroms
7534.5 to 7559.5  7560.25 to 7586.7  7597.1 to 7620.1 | 0.1 angstroms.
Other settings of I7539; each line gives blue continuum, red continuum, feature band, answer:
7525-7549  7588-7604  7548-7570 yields -0.2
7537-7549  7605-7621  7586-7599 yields 0.3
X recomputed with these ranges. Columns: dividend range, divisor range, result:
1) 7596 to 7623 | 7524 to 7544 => 1.05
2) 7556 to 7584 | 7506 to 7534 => 1.03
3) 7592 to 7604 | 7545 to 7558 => 1.03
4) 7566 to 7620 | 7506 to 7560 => 1.03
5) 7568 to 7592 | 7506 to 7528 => 1.03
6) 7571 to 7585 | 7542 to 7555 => 1.02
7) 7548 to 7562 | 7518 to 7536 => 1.02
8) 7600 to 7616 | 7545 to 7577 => 1.04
